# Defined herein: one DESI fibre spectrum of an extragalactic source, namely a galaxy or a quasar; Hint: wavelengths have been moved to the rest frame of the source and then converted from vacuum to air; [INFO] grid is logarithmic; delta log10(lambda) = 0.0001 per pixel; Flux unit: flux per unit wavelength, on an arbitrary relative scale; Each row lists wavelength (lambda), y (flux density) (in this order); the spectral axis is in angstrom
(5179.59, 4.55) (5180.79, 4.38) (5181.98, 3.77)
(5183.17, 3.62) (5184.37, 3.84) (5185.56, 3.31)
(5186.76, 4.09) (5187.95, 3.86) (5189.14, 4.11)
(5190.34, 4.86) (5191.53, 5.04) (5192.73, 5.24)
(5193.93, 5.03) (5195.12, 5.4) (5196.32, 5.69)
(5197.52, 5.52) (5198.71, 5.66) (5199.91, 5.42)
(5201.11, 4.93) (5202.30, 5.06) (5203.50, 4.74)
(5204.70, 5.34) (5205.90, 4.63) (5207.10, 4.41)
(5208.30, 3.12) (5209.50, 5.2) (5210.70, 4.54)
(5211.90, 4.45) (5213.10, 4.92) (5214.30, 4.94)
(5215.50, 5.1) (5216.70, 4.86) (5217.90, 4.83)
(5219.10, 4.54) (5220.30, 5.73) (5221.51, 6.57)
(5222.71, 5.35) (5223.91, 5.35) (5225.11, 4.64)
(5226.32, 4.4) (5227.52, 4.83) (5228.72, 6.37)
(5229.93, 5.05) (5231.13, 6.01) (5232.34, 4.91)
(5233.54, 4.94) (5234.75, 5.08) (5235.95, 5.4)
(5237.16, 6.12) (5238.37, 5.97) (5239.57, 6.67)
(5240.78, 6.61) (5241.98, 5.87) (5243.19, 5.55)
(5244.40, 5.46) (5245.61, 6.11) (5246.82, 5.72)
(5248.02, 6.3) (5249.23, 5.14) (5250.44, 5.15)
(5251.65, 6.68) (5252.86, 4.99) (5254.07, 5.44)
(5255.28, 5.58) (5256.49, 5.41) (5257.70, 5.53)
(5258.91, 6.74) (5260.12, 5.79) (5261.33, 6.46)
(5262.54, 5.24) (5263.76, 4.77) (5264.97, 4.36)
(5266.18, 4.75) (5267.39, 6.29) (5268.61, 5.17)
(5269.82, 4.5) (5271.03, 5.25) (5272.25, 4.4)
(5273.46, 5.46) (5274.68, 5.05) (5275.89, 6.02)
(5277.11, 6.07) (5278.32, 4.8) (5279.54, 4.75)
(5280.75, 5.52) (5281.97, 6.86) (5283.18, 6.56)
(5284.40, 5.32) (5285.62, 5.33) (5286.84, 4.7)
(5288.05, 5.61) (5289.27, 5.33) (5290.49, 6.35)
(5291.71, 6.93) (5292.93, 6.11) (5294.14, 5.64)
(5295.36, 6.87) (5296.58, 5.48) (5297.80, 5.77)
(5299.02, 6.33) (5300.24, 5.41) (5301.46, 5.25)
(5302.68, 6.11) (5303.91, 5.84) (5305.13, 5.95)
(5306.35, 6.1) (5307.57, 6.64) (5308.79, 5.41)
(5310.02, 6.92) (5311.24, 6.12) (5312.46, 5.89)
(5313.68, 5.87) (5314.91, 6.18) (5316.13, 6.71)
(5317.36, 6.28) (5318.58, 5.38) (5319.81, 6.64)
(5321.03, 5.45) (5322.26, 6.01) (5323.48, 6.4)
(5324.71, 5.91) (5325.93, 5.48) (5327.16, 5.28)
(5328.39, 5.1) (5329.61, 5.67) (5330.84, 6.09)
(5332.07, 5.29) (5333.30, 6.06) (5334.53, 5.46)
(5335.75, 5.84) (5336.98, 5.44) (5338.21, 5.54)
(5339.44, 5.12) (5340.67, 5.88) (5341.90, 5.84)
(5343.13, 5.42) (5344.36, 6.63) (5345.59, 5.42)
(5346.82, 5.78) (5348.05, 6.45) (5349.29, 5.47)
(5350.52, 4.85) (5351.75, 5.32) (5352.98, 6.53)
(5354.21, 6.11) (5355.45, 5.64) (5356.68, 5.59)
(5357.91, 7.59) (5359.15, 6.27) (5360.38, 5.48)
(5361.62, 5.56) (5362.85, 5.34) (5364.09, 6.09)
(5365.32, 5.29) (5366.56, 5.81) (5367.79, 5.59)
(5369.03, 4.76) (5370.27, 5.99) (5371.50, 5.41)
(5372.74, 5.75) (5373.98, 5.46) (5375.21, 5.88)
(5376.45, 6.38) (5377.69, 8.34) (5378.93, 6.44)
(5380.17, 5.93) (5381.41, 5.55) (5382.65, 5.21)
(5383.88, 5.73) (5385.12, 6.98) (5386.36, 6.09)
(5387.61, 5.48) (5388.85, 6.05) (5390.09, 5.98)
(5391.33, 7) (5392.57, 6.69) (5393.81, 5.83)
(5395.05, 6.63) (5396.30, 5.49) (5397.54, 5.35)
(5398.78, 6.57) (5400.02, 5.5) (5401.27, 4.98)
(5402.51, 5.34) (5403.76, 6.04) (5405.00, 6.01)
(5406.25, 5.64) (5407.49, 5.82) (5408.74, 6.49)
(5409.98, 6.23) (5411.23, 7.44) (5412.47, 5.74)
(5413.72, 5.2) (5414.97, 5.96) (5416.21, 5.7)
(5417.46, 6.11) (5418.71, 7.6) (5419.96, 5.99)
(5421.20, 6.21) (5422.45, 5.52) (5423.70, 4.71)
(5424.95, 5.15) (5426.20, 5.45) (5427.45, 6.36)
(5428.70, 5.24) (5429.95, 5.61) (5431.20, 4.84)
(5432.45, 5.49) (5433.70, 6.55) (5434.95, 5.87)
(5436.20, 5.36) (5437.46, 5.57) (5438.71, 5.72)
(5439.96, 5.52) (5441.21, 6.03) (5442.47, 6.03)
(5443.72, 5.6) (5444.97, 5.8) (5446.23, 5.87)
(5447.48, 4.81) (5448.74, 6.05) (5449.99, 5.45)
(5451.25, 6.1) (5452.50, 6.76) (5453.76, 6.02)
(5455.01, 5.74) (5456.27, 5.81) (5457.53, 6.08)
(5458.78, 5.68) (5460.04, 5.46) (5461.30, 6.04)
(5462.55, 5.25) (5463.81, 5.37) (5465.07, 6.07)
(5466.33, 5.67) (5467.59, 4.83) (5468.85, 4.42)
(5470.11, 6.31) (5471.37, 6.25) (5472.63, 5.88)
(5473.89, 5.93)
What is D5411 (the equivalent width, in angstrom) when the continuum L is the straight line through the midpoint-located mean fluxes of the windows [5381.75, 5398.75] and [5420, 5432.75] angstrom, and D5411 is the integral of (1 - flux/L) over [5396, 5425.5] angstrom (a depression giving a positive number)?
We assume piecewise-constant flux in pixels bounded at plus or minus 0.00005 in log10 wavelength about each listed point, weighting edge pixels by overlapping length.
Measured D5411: -0.8 angstrom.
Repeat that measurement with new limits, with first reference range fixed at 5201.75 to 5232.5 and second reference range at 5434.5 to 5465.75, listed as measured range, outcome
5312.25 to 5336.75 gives -2.3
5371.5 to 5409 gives -3.0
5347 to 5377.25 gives -1.8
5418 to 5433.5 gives -0.1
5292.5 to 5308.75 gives -2.1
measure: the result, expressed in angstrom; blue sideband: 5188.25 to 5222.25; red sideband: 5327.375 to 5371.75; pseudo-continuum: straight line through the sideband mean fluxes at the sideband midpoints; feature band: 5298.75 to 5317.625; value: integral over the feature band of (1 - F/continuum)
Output -1.9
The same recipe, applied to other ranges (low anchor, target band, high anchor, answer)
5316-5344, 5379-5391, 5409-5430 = -0.2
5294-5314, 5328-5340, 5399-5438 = 0.7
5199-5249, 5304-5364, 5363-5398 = -1.1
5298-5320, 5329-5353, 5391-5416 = 1.3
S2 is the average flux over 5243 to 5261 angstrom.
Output 5.72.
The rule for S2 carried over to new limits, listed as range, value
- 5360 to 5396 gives 5.95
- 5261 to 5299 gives 5.55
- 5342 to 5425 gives 5.92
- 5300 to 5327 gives 5.99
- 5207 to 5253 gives 5.34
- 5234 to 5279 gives 5.56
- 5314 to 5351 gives 5.77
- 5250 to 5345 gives 5.72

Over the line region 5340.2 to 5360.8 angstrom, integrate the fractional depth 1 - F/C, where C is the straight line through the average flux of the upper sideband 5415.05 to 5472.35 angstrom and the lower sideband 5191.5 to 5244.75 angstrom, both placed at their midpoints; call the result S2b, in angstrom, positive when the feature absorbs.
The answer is -1.4 angstrom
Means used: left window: 5.23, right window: 5.74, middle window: 5.9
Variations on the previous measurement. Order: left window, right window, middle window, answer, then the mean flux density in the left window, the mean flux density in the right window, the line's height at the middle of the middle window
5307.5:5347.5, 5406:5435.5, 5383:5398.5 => -0.63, 5.84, 5.88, 5.87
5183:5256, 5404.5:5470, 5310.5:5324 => -1.62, 5.16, 5.77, 5.44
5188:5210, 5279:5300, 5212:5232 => -0.10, 4.94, 5.85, 5.17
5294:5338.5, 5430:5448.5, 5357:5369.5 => 0.03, 5.89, 5.65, 5.8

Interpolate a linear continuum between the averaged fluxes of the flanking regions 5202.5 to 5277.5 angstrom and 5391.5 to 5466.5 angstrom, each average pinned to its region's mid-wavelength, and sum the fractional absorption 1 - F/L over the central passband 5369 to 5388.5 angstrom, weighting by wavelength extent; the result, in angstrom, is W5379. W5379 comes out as -1.0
